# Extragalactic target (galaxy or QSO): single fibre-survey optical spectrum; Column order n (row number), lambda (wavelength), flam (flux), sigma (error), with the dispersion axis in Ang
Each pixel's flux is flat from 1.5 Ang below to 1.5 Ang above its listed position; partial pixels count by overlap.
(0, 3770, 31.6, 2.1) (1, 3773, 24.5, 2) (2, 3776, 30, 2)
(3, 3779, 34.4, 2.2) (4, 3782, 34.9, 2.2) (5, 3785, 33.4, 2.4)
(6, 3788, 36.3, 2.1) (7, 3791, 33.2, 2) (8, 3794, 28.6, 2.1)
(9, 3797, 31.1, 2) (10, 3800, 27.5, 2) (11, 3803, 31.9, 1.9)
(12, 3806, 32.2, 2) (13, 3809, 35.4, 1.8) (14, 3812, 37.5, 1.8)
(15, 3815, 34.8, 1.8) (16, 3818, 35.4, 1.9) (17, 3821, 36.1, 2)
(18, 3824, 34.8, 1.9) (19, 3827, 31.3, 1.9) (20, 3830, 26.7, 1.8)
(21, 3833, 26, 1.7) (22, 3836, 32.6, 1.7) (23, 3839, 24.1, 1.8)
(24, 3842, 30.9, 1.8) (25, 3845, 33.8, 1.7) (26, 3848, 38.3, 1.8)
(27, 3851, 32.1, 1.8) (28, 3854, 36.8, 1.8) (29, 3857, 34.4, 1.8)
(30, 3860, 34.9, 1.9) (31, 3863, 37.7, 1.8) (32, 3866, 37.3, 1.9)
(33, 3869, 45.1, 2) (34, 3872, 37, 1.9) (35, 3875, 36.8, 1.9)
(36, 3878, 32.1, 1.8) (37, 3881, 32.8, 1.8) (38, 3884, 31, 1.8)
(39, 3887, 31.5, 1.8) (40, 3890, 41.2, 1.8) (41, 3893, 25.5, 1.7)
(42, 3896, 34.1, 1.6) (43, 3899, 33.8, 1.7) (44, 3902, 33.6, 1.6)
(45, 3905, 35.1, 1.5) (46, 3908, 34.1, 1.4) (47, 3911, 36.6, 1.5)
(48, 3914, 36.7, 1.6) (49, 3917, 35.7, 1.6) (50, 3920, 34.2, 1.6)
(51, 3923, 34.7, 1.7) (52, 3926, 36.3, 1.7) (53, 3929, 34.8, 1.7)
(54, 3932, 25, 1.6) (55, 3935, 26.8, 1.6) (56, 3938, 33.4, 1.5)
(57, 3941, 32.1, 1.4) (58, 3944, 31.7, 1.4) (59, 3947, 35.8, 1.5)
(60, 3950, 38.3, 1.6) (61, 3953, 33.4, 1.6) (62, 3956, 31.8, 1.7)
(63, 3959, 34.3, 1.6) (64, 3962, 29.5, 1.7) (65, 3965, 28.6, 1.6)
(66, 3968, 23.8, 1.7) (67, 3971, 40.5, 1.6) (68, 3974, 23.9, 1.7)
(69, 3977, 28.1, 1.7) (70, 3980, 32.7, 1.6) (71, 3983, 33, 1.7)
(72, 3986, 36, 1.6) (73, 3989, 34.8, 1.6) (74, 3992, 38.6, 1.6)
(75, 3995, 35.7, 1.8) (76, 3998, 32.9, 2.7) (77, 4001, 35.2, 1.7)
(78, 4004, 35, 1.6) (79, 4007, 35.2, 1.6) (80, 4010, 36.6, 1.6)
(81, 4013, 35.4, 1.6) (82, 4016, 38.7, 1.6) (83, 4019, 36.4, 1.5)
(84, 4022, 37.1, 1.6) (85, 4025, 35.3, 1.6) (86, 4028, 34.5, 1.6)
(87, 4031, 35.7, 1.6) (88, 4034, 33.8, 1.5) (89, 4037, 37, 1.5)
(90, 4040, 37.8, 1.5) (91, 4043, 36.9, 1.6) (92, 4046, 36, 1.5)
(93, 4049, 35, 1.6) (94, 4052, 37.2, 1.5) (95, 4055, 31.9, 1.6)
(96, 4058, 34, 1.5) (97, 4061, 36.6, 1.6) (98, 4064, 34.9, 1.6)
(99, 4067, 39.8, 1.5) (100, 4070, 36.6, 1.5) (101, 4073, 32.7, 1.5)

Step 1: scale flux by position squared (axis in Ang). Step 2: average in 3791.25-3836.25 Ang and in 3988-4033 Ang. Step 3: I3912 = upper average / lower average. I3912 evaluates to 1.23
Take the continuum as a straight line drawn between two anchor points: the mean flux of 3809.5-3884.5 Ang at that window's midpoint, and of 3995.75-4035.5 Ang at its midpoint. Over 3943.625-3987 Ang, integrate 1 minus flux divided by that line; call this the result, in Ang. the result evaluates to 3.7 Ang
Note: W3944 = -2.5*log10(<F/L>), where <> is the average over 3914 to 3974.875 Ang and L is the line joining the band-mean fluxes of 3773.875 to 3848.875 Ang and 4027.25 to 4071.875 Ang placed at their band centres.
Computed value 0.06 mag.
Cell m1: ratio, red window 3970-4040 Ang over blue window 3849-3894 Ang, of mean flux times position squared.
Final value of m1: 1.06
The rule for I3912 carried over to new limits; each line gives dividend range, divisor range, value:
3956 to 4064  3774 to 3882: 1.13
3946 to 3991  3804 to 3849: 1.07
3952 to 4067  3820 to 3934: 1.09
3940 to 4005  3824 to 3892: 1.03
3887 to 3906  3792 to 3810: 1.14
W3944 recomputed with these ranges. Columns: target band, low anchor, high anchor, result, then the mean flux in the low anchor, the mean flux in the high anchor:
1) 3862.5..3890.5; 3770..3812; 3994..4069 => -0.08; 32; 35.8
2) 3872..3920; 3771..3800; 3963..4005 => -0.06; 31.6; 32.7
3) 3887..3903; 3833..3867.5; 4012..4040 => 0.02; 33.6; 36.1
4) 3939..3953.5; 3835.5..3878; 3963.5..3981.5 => -0.12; 35.1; 29.6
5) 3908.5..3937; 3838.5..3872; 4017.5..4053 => 0.07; 35.5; 36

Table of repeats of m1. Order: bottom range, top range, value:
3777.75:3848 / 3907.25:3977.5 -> 1.07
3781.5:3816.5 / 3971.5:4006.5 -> 1.12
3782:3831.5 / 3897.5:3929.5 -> 1.12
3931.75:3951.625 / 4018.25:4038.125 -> 1.15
